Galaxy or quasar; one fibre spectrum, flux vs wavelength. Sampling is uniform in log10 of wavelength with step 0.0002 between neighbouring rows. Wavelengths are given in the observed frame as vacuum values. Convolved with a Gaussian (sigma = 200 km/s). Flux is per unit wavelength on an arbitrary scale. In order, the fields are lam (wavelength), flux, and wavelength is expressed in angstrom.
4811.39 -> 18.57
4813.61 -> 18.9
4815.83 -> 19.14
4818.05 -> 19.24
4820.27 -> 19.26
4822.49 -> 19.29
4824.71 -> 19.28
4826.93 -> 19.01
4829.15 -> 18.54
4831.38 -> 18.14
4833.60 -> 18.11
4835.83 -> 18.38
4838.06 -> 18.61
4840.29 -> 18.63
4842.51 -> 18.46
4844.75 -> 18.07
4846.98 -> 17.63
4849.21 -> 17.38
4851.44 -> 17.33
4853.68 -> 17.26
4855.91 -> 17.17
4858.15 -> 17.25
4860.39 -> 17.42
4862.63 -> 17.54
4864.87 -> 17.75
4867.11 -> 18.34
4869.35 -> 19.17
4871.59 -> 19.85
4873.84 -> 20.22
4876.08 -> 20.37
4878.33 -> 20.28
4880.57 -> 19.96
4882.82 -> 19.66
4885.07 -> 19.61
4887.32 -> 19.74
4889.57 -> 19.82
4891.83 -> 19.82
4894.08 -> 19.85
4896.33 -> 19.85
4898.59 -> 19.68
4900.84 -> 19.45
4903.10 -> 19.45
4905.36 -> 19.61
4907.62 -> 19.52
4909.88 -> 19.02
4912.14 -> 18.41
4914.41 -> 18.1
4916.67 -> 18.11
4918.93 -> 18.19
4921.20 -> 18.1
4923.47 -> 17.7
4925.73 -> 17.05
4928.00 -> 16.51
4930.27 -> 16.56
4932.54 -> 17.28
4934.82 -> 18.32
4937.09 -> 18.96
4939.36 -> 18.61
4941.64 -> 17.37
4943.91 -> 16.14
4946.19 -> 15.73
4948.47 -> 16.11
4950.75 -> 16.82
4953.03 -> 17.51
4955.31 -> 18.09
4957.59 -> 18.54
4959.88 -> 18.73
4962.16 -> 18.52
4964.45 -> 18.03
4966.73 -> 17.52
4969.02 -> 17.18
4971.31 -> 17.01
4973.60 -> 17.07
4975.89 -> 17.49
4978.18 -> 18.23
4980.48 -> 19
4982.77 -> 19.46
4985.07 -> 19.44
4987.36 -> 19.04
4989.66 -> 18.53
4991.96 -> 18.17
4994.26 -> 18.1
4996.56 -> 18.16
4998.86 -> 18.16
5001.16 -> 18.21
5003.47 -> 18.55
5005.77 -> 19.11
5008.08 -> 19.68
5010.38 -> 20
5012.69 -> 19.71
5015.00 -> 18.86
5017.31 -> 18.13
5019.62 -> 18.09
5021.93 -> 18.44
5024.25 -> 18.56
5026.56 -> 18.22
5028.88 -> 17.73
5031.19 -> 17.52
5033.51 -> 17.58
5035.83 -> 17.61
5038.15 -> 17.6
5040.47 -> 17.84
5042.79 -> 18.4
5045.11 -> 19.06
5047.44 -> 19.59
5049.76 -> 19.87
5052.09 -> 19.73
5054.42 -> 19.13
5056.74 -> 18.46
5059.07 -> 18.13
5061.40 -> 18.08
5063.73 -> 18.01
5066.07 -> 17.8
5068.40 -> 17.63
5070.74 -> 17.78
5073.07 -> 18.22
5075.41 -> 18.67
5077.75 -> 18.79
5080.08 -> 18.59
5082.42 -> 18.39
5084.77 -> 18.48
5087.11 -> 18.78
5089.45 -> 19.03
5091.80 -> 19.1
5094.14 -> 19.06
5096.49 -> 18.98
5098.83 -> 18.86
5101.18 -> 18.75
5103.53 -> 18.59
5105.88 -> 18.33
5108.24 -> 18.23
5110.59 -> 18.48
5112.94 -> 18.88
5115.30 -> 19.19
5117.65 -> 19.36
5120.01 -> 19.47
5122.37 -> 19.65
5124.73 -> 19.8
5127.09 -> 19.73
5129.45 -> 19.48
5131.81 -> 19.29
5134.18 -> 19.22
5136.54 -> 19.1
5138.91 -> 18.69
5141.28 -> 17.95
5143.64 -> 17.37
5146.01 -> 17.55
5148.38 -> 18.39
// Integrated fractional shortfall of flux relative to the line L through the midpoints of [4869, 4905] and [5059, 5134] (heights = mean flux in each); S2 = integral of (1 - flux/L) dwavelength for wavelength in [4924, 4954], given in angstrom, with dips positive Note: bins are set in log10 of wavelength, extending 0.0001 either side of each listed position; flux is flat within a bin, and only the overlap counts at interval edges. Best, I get 3.7 angstrom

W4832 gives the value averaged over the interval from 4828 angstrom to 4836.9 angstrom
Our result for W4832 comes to 18.3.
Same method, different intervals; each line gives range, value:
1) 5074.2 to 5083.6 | 18.6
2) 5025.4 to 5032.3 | 17.8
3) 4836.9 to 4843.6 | 18.6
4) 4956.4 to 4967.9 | 18.3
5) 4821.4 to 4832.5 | 18.9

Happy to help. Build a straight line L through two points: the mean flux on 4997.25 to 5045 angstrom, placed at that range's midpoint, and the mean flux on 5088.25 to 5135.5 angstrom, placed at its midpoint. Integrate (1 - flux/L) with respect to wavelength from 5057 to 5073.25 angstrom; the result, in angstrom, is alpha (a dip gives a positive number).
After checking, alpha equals 0.7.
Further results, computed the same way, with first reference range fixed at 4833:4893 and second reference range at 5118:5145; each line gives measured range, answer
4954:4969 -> 0.5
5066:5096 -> 0.7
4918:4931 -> 1.0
